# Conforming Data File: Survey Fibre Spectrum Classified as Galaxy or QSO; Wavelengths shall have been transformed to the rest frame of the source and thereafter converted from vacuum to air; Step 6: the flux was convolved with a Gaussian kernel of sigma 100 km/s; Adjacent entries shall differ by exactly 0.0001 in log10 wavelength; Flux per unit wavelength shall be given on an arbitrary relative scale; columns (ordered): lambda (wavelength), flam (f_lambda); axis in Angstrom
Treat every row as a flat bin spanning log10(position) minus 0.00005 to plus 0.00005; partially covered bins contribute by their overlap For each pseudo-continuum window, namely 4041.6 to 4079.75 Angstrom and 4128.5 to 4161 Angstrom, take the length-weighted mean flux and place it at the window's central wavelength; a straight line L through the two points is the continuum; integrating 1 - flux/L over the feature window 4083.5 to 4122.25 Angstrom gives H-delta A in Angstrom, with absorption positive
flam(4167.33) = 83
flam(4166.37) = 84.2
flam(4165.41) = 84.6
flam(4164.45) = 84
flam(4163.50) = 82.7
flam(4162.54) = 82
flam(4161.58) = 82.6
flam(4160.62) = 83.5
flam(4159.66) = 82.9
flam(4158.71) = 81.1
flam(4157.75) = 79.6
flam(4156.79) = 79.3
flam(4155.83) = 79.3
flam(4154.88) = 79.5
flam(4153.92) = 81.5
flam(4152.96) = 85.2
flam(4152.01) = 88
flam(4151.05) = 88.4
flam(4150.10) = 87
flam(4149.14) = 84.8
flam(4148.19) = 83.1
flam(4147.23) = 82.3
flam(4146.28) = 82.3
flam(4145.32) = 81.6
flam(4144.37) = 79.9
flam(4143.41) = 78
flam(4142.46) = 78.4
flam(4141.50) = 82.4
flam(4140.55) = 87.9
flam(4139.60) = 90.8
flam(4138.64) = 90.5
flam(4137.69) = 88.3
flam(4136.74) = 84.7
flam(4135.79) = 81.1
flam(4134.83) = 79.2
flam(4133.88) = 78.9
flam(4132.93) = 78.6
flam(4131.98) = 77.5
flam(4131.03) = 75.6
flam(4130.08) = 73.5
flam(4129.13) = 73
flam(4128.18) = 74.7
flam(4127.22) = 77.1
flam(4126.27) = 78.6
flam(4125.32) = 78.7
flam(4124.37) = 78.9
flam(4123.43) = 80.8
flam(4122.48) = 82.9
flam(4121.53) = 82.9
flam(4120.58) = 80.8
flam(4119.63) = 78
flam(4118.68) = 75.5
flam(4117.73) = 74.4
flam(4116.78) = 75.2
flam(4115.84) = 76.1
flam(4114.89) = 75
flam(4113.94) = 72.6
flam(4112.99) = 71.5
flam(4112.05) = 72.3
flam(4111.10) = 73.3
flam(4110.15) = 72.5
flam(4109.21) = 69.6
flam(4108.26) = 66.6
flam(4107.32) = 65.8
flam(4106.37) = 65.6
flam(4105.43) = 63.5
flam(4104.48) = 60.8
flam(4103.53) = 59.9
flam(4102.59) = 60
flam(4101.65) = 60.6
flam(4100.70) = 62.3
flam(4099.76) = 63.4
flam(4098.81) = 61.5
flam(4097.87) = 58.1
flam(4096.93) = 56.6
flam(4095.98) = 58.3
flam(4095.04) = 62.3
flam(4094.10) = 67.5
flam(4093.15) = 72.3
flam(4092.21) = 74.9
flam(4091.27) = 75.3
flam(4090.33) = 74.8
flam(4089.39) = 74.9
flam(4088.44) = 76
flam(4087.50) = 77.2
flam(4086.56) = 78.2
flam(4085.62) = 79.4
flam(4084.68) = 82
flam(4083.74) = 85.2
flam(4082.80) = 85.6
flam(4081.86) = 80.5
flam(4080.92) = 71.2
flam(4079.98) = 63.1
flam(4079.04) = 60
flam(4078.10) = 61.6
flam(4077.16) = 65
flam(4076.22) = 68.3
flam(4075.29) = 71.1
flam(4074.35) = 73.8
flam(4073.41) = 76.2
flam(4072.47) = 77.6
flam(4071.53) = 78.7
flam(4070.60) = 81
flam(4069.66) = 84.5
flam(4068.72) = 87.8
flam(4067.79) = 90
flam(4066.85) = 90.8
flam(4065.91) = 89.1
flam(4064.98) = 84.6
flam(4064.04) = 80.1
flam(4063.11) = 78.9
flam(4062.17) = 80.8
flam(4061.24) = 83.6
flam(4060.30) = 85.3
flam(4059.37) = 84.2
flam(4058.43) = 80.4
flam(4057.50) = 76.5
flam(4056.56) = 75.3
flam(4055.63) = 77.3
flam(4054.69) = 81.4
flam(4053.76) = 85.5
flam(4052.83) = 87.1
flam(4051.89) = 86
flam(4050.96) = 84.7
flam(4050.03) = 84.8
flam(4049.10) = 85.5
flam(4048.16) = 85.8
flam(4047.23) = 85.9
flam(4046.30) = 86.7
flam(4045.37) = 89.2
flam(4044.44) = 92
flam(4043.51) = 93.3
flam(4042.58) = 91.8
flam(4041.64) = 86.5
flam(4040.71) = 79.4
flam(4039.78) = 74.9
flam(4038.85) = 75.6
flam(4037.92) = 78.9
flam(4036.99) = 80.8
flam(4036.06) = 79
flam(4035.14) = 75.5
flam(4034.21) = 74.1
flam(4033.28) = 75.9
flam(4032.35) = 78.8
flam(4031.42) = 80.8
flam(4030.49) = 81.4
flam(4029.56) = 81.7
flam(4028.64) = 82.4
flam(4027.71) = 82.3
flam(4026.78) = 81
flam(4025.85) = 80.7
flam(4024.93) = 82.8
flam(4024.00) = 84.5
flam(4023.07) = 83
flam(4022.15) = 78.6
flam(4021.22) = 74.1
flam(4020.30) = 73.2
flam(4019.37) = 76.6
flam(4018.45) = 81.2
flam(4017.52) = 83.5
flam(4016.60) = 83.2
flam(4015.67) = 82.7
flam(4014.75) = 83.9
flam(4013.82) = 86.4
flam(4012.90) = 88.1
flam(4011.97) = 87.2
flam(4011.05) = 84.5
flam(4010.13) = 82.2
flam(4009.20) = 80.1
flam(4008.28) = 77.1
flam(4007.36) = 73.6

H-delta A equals 5.3 Angstrom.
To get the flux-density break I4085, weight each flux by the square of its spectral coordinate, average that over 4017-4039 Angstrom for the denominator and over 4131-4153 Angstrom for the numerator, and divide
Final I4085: 1.11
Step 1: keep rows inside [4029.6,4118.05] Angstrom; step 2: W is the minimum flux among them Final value 56.6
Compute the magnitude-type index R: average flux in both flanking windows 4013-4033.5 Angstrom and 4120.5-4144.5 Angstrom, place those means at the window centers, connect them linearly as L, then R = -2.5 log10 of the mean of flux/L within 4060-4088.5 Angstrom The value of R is 0.03 mag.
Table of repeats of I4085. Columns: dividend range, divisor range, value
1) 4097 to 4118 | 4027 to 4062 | 0.84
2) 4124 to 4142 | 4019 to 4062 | 1.03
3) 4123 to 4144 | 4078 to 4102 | 1.17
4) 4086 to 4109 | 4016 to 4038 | 0.86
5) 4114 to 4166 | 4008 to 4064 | 1.04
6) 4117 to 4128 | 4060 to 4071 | 0.96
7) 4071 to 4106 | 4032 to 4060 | 0.86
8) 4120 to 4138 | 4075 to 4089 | 1.10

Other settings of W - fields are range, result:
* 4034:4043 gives 74.1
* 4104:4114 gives 60.8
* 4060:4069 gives 78.9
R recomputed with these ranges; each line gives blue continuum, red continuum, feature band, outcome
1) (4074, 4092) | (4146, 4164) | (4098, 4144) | 0.06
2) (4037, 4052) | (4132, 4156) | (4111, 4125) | 0.09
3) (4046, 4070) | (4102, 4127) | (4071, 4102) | 0.11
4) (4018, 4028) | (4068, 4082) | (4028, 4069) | -0.09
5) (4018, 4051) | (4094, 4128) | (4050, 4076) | -0.06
